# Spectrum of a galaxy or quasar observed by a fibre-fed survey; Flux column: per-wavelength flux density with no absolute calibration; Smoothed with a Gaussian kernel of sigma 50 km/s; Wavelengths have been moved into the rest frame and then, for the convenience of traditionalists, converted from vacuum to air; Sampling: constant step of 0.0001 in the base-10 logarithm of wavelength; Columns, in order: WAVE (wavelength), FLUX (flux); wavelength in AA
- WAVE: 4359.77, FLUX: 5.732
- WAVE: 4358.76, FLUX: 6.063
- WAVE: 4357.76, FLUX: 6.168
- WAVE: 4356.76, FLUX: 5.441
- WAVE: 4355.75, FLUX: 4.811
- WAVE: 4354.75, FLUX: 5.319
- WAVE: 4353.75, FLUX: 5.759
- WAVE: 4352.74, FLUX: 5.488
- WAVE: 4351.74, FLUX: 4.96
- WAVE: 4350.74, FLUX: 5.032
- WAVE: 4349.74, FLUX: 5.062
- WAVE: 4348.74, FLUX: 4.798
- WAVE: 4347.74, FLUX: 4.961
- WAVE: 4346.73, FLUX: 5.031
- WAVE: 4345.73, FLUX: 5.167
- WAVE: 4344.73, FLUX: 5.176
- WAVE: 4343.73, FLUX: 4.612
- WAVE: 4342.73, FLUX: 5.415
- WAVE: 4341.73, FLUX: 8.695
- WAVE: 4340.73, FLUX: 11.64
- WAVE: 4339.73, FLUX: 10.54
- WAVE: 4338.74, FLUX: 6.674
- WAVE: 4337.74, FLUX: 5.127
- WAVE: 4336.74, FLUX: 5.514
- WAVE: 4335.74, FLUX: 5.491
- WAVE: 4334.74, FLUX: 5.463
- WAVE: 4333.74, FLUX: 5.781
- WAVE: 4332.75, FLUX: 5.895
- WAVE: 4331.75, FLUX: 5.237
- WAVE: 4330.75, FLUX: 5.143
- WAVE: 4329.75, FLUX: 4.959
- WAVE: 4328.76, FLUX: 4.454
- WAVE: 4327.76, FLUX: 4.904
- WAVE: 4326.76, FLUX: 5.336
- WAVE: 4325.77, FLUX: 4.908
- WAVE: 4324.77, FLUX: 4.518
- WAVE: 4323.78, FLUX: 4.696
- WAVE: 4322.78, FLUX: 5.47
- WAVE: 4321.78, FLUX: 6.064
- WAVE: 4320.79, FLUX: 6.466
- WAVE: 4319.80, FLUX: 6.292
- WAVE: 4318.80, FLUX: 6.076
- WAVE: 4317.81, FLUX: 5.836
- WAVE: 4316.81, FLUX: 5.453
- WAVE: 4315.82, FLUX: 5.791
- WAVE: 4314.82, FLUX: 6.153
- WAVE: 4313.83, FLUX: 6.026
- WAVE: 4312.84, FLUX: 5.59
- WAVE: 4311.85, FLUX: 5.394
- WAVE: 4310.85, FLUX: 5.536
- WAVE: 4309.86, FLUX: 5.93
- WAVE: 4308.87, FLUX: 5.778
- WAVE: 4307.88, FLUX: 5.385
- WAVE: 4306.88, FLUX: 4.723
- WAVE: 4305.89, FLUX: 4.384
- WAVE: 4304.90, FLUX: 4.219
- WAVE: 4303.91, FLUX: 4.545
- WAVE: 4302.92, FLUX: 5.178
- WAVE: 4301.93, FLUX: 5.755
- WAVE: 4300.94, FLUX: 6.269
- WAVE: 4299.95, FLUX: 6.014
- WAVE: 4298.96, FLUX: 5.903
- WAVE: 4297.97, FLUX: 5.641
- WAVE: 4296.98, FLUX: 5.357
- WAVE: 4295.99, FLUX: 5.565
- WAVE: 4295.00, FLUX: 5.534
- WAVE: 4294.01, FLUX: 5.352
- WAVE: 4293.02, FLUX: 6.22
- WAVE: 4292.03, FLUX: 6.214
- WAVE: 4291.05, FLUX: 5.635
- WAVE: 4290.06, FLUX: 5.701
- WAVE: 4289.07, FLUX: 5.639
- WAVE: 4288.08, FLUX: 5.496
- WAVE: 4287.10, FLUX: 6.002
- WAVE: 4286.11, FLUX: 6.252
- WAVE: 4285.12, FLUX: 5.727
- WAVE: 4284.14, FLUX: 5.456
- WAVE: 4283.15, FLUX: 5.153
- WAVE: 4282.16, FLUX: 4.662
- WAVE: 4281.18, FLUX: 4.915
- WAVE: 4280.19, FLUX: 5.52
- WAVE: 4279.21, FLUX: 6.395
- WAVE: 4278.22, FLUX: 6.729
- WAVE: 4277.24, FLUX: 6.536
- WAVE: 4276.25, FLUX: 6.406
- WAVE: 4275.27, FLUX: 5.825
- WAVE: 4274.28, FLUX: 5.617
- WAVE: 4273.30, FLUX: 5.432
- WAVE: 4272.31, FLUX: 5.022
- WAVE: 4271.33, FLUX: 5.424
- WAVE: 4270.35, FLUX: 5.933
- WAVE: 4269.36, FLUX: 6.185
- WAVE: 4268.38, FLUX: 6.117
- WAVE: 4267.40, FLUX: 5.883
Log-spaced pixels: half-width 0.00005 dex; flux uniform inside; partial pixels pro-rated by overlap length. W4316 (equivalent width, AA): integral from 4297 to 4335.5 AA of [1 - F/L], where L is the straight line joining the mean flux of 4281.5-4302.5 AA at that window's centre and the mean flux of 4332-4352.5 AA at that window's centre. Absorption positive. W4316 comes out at 2.6 AA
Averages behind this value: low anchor 5.69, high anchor 6.04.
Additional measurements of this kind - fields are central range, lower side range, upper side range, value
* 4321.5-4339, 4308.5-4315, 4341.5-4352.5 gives 0.69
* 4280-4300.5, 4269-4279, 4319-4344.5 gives 1.07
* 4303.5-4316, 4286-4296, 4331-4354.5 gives 1.08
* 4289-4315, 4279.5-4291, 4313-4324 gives 0.74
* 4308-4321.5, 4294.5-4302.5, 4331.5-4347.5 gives 0.27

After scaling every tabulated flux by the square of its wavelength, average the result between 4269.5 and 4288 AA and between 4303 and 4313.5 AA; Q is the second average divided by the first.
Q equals 0.9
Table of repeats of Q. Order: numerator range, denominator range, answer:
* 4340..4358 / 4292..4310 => 1.09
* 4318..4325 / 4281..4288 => 1.06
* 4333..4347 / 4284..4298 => 1.16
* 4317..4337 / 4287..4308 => 1.00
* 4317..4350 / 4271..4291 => 1.04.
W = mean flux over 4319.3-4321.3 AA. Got 6.4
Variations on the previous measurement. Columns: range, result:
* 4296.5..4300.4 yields 5.73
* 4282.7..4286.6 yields 5.65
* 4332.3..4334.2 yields 5.86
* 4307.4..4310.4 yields 5.71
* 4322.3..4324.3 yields 5.07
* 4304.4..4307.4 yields 4.44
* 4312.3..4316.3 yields 5.89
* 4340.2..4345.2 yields 7.14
